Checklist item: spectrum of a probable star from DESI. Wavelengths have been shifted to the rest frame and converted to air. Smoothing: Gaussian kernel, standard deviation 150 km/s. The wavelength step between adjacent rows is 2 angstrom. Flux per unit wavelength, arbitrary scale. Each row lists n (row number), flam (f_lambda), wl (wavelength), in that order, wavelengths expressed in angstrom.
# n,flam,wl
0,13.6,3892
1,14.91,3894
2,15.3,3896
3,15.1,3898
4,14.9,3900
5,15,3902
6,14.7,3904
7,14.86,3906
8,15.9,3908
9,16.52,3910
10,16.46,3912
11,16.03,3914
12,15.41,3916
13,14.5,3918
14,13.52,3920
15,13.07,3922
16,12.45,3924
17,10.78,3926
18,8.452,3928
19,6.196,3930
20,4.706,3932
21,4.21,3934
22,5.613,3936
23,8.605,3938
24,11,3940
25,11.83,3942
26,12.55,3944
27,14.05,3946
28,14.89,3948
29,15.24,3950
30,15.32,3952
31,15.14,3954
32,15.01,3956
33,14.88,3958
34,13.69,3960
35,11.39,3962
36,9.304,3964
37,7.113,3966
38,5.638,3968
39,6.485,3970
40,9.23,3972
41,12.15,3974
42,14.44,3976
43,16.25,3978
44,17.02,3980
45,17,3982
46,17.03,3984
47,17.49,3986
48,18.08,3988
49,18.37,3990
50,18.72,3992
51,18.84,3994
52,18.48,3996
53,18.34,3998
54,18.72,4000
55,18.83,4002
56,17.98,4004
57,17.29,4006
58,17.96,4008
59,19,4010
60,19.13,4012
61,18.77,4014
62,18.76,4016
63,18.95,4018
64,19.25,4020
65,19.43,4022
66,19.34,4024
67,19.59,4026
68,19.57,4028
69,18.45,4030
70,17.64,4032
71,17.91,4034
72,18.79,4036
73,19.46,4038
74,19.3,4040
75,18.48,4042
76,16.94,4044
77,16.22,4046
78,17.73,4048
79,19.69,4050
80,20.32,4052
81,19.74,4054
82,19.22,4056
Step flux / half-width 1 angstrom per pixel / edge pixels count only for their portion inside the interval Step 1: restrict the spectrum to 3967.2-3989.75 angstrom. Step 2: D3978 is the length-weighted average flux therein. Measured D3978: 13.9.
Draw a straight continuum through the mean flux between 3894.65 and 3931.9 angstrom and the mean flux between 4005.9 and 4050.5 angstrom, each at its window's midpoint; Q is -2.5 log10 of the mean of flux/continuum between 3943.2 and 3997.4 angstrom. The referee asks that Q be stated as 0.14 mag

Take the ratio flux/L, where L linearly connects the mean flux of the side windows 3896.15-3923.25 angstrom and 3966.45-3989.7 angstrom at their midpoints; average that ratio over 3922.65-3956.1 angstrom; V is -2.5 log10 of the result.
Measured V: 0.308 mag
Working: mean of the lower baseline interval 15.1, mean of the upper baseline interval 13.7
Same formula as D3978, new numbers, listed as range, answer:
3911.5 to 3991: 12.5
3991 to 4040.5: 18.7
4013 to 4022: 19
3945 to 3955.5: 14.9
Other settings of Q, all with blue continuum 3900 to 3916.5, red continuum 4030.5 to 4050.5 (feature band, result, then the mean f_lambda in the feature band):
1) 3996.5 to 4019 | -0.06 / 18.5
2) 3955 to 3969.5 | 0.46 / 10.8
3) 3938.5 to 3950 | 0.25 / 12.9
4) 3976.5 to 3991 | -0.01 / 17.2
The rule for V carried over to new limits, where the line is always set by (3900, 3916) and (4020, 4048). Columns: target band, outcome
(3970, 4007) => 0.06 mag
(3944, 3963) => 0.16 mag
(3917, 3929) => 0.30 mag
